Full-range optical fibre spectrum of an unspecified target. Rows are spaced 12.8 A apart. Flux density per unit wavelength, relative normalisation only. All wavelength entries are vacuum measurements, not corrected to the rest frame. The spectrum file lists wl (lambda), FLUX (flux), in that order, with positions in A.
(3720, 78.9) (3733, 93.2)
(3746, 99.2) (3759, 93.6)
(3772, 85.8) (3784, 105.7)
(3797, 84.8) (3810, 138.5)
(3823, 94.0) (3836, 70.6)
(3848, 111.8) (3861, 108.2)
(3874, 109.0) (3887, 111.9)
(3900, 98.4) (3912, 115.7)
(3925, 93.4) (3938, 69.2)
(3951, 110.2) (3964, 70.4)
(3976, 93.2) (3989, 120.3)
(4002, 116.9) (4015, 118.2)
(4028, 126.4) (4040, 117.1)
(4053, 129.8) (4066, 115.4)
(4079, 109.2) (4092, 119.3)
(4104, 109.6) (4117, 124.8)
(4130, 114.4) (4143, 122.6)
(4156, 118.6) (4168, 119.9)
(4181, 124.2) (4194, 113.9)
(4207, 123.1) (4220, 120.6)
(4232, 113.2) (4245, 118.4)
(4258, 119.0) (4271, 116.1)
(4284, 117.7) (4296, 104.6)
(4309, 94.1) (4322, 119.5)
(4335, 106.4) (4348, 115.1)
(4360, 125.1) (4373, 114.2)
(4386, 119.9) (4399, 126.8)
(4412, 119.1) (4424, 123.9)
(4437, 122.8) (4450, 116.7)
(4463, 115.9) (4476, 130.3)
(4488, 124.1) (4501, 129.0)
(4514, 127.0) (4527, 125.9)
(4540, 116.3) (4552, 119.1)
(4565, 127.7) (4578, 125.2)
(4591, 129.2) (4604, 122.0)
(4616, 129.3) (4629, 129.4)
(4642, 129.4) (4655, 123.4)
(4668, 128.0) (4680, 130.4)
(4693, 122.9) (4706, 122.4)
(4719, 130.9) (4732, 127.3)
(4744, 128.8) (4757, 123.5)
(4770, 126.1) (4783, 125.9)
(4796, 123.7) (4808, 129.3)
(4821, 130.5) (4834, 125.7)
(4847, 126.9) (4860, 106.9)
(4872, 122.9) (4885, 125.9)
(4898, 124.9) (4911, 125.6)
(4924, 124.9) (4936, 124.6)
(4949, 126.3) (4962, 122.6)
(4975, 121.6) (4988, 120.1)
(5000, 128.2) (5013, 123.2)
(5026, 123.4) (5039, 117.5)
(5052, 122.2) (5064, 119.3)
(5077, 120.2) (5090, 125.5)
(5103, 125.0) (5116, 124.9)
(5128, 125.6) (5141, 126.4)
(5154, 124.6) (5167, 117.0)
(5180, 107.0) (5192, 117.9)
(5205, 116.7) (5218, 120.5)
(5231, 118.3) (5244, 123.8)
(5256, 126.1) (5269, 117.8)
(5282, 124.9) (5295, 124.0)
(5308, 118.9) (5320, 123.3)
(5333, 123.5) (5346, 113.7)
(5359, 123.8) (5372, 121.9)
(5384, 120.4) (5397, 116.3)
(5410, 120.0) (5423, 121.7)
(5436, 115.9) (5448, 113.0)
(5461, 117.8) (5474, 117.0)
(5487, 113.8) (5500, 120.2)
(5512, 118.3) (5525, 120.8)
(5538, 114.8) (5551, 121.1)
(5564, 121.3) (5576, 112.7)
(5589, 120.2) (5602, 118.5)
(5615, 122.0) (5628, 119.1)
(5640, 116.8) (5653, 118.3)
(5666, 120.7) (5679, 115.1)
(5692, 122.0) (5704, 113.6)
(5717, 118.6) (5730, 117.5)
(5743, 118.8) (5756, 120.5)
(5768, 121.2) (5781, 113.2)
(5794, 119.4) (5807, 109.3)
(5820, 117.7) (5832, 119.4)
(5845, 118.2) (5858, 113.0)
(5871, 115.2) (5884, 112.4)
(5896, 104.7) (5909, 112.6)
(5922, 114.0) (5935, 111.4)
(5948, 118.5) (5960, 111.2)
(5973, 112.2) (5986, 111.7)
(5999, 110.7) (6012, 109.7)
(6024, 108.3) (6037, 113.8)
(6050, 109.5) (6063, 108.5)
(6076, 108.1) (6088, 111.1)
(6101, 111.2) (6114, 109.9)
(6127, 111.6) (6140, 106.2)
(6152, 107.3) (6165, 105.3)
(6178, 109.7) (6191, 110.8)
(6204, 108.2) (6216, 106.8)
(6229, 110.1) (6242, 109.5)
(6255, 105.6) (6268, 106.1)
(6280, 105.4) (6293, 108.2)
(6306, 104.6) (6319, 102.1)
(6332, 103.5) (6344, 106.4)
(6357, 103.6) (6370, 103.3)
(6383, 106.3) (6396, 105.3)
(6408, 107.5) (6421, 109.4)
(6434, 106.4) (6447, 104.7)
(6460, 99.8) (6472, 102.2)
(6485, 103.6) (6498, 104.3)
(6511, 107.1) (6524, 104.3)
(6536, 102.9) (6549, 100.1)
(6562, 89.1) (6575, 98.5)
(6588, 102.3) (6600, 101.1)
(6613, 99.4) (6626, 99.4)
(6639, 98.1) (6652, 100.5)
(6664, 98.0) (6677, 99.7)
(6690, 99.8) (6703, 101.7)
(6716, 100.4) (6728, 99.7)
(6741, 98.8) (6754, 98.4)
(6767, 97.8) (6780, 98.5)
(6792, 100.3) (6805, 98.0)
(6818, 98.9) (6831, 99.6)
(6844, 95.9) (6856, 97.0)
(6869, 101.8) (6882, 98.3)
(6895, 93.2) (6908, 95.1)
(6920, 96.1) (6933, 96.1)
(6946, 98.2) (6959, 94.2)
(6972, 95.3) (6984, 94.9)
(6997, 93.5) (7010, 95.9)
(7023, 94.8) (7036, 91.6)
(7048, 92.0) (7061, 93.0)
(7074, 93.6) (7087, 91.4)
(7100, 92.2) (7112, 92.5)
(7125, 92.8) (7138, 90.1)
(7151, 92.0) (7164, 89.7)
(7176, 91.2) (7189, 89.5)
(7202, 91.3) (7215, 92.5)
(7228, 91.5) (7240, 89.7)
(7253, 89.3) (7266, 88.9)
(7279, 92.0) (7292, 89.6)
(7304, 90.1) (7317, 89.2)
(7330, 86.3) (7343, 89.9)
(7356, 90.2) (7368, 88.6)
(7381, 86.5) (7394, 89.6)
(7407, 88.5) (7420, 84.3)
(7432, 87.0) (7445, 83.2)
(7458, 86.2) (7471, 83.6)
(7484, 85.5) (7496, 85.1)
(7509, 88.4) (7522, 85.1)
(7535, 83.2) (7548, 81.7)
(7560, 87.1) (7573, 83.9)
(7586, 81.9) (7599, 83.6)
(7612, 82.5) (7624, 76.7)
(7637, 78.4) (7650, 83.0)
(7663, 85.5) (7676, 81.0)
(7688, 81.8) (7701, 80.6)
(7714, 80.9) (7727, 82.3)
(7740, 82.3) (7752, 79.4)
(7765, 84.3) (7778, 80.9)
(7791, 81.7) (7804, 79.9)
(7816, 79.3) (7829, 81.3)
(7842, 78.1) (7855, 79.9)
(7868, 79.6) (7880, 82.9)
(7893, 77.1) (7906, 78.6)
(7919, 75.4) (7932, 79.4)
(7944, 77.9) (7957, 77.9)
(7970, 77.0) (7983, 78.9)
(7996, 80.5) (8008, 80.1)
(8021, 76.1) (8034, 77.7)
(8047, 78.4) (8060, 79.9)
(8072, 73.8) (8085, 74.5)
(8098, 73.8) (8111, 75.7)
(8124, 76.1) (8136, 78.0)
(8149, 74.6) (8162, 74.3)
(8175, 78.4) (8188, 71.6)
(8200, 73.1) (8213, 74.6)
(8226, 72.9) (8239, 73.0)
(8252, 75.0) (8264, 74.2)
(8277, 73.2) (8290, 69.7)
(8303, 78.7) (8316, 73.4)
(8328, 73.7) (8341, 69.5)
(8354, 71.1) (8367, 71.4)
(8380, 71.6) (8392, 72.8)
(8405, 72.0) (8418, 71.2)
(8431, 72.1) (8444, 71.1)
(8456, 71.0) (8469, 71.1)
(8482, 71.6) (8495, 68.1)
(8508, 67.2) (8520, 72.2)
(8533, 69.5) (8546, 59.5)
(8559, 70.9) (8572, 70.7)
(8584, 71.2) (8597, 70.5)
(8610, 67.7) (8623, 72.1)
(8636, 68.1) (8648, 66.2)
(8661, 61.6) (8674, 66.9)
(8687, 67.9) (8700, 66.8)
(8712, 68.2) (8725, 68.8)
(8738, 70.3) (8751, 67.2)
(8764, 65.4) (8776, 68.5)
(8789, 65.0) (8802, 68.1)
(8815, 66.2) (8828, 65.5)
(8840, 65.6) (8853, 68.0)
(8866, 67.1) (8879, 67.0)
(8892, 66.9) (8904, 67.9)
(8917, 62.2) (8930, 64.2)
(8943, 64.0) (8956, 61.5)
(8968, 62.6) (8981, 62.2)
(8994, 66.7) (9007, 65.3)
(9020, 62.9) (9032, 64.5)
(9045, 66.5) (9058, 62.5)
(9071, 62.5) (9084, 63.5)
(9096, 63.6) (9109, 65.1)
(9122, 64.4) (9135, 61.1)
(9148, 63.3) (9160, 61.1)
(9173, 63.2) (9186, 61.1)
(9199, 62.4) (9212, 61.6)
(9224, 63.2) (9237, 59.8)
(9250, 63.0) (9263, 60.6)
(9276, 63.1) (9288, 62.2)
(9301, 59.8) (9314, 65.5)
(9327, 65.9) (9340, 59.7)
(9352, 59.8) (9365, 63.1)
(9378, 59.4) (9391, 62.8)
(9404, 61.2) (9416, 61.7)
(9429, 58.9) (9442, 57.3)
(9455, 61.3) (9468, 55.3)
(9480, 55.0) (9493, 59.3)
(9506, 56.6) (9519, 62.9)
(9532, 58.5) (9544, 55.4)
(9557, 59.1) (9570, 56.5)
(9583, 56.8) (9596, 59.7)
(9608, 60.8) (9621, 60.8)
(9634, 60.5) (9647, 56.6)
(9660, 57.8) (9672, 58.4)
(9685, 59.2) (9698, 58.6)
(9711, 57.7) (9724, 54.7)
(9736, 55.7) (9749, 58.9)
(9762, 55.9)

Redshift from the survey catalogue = 0.00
